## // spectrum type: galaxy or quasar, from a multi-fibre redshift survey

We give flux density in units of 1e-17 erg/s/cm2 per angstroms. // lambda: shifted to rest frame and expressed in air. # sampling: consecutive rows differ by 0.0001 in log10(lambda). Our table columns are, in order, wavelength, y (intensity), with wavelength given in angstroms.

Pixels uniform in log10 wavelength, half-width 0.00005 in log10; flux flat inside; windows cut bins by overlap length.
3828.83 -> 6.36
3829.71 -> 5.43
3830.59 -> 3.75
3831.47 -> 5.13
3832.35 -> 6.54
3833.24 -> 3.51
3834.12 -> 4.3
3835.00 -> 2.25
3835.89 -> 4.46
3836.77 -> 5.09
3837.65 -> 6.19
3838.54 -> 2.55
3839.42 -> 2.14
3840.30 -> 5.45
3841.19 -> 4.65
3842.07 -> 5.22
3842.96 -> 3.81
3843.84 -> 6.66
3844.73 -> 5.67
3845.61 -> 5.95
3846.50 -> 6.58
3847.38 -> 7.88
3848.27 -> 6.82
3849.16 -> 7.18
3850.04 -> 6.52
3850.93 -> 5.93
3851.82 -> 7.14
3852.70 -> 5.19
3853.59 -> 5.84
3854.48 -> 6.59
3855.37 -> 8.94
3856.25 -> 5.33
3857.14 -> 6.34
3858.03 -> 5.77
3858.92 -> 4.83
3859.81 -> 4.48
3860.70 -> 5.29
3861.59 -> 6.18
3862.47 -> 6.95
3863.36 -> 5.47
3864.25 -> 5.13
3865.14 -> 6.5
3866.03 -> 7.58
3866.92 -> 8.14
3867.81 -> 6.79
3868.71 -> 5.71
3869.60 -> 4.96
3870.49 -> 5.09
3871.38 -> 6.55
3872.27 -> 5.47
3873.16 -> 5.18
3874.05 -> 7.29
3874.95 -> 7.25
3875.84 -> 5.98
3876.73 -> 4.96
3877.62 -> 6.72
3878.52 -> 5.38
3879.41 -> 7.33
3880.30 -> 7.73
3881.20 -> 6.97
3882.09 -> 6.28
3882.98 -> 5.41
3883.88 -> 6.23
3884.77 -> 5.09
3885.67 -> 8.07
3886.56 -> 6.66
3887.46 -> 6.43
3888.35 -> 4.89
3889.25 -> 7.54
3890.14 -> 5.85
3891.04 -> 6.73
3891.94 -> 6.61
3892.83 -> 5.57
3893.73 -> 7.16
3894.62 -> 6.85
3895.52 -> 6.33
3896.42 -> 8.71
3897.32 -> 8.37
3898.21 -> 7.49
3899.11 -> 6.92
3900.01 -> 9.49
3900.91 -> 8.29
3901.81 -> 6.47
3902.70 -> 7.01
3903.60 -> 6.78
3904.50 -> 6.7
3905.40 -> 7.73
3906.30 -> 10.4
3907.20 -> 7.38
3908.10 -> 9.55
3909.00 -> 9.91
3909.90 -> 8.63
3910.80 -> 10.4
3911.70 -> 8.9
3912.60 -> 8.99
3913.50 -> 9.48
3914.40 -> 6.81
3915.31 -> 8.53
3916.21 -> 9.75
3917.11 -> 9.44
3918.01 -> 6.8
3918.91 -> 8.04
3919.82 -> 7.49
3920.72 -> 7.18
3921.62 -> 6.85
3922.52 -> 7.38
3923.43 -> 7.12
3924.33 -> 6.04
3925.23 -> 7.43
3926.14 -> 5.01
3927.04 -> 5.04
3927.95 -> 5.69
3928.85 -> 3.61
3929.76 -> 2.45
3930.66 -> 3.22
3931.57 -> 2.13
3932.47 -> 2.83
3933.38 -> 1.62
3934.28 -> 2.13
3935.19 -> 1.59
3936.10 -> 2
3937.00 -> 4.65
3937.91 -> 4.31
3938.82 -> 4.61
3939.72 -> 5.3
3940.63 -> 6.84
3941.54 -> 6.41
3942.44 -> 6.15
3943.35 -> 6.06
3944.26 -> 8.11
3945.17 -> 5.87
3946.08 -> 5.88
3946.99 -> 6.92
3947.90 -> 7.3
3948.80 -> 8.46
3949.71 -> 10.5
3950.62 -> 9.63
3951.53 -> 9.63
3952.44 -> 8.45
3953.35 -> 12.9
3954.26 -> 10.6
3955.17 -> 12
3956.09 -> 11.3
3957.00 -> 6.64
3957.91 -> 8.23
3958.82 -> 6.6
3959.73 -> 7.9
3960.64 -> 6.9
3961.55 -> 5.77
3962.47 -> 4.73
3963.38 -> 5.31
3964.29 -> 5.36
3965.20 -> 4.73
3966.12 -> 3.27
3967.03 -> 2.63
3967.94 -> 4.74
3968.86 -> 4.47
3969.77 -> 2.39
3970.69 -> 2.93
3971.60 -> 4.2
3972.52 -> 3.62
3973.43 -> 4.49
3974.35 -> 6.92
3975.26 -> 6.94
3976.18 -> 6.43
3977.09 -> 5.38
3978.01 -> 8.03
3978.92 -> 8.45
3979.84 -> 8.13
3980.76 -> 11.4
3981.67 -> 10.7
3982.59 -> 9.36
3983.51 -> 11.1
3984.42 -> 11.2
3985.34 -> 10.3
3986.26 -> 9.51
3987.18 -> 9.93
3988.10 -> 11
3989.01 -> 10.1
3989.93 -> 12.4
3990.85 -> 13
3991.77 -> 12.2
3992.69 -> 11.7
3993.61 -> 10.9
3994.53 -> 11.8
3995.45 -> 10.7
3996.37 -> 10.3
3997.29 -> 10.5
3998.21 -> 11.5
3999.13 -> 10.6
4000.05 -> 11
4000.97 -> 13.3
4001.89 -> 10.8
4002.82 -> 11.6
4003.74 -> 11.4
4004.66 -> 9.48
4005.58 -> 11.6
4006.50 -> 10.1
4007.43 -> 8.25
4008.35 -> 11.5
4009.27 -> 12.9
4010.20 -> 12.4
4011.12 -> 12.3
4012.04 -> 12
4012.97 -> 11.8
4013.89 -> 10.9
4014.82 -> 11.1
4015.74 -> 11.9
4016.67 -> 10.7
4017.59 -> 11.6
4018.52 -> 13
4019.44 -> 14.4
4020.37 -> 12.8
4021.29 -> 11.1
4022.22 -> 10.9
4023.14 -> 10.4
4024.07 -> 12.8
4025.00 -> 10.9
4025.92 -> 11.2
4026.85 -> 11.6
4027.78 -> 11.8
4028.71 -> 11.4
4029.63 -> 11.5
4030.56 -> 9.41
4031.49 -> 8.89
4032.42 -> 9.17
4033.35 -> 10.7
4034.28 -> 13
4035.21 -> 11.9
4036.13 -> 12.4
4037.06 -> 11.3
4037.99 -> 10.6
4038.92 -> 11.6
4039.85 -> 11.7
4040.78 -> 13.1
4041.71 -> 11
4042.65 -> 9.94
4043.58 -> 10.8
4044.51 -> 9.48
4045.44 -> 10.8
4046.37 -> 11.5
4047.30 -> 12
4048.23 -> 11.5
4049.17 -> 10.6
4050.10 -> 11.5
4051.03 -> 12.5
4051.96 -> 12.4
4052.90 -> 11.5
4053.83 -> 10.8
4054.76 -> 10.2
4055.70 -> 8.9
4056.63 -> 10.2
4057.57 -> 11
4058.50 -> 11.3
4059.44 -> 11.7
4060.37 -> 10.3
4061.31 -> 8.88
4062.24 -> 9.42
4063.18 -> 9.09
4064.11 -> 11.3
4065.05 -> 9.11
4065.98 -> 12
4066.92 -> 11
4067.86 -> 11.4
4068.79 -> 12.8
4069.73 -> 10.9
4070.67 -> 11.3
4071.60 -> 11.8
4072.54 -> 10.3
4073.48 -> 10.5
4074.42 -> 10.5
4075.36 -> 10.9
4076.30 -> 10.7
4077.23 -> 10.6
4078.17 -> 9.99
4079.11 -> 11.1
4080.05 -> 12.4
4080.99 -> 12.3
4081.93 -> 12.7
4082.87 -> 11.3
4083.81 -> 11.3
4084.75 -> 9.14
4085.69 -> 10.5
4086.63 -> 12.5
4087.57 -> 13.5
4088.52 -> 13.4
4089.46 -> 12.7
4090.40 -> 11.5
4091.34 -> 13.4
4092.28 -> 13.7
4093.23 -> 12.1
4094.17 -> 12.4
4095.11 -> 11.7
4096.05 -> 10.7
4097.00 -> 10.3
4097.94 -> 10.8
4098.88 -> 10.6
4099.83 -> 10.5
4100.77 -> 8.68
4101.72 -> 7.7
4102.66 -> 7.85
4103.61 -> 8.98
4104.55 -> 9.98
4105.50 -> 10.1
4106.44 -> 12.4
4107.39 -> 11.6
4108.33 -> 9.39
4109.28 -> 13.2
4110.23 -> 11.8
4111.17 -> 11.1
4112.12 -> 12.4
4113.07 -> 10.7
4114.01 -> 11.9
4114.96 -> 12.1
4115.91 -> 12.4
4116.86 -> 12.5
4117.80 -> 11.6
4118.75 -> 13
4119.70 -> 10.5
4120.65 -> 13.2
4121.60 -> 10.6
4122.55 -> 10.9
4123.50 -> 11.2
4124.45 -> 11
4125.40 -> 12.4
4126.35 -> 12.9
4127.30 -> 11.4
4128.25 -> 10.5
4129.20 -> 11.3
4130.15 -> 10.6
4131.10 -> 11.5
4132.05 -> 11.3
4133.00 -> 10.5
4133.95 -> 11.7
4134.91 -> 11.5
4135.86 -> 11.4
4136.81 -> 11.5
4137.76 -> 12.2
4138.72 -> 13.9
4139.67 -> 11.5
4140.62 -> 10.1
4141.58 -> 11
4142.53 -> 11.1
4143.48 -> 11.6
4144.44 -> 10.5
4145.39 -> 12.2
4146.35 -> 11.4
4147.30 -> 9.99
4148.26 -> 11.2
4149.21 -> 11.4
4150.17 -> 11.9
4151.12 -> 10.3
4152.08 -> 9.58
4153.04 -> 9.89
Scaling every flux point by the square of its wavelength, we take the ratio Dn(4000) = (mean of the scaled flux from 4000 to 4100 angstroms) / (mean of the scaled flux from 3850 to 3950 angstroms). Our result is 1.9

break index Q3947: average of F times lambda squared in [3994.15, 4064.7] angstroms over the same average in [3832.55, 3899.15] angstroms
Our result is 2.00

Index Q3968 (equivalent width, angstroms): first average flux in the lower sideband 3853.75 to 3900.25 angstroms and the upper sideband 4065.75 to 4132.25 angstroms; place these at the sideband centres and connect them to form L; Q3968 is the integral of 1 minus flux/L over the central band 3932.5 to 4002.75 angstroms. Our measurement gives 6.3 angstroms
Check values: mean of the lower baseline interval 6.44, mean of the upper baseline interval 11.3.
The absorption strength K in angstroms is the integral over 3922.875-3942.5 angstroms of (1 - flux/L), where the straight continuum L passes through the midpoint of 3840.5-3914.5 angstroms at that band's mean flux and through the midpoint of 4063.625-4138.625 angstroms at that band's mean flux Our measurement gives 8.8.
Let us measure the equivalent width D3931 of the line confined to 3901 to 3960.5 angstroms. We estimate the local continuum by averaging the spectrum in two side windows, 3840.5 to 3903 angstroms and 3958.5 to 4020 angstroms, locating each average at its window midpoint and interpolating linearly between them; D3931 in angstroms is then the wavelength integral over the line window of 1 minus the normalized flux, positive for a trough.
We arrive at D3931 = 5.8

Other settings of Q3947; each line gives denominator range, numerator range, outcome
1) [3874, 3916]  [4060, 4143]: 1.70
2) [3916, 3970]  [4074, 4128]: 1.98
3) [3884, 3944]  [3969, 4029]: 1.64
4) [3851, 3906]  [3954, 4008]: 1.39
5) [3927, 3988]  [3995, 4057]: 1.79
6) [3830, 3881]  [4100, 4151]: 2.23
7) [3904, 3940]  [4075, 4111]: 1.93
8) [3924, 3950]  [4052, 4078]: 2.25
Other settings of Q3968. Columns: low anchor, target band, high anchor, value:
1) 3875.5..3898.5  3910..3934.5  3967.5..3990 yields 2.1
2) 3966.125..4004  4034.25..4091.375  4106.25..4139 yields -4.1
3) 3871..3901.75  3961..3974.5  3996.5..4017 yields 7.5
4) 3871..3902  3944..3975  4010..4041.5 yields 8.2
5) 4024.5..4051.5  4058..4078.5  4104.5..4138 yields 1.0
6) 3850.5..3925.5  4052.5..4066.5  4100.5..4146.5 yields -0.4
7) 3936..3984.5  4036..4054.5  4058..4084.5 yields -2.4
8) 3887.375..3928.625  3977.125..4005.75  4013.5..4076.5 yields -2.9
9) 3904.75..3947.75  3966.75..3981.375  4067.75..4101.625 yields 3.9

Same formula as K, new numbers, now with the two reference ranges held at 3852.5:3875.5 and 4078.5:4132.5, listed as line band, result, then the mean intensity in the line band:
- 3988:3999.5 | -3.0 angstroms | 11.3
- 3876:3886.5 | 0.2 angstroms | 6.38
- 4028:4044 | -2.0 angstroms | 11.1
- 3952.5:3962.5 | -0.6 angstroms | 8.66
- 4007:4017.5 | -2.4 angstroms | 11.5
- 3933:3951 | 4.9 angstroms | 5.72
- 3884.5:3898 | -0.1 angstroms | 6.76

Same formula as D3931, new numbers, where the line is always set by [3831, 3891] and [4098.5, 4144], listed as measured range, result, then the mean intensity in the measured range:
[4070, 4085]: -1.12 angstroms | 11.1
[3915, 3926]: -0.76 angstroms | 7.59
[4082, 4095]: -1.95 angstroms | 12.1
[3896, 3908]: -2.05 angstroms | 7.87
